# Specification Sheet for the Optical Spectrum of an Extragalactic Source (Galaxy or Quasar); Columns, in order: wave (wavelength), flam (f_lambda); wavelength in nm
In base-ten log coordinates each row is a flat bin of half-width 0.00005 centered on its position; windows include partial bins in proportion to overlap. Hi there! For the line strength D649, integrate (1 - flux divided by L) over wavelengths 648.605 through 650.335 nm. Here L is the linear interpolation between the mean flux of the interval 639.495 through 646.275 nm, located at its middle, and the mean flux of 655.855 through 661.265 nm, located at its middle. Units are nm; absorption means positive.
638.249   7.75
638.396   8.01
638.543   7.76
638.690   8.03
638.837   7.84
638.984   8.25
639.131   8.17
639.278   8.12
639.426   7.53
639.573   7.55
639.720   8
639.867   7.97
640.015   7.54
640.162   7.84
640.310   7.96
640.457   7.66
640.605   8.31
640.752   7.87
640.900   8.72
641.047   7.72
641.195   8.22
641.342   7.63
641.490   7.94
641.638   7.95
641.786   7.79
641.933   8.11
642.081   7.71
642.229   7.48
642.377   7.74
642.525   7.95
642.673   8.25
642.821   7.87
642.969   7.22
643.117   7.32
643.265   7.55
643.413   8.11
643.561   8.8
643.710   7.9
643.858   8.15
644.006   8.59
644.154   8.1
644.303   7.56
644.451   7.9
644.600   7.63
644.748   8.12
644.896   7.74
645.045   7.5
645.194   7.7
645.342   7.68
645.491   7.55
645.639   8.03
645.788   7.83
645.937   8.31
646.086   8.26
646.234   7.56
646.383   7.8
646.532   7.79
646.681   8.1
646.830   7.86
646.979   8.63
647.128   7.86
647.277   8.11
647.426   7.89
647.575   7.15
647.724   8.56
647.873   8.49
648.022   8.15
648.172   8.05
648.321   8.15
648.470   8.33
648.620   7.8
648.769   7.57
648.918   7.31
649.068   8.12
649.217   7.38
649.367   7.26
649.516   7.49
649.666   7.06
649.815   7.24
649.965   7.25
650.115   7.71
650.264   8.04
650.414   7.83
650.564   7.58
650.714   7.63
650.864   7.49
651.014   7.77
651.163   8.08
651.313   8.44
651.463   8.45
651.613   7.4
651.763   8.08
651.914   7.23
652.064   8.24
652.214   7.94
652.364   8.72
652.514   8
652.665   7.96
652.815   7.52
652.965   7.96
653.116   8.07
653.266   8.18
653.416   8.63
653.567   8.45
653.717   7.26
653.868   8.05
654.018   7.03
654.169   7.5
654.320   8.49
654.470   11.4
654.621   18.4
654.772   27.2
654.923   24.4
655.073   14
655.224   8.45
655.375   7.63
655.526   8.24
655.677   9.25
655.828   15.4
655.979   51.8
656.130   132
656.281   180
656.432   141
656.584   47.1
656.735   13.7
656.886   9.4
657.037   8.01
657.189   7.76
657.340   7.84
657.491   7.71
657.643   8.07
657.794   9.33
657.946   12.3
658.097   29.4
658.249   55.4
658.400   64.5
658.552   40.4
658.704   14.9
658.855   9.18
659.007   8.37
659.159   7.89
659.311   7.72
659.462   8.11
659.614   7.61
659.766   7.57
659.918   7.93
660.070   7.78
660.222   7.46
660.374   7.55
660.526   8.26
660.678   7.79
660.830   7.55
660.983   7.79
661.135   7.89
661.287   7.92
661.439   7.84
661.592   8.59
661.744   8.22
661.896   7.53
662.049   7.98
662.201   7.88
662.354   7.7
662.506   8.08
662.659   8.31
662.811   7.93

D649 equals 0.92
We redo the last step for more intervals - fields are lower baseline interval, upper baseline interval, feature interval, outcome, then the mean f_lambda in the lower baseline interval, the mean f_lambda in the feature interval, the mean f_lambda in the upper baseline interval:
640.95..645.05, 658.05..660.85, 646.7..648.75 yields 0.459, 7.89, 8.07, 16.6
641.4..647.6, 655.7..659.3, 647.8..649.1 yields 0.680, 7.89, 7.99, 37.3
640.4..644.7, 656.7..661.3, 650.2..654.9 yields 0.959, 7.92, 9.18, 13.7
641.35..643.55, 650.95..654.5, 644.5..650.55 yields 0.093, 7.81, 7.82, 8.08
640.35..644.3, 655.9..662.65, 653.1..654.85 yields 0.737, 7.94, 10.8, 23.4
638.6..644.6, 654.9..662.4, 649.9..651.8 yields 0.956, 7.92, 7.83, 22.4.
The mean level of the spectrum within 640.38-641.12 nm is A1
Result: 8.06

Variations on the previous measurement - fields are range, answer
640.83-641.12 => 8.23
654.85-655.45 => 13.6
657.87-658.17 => 20.8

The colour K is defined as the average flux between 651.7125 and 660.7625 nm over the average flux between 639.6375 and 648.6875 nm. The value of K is 2.59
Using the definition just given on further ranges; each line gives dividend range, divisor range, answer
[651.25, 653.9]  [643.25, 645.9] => 1.01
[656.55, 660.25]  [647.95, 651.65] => 2.12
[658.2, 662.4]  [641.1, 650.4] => 1.63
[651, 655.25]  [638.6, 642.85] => 1.26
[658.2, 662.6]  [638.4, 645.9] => 1.59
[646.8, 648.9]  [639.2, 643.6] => 1.02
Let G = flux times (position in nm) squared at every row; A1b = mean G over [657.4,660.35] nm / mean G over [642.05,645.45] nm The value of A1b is 2.23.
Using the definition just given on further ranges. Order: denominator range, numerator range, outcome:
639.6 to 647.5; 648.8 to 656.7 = 2.47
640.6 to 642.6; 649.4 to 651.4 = 0.99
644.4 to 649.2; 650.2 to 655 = 1.22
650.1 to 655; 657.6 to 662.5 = 1.42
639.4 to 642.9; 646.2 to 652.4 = 1.02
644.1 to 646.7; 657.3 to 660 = 2.33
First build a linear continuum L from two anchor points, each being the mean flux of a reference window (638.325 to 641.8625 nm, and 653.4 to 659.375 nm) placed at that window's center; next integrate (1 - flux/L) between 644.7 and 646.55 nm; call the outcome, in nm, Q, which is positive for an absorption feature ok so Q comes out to 0.84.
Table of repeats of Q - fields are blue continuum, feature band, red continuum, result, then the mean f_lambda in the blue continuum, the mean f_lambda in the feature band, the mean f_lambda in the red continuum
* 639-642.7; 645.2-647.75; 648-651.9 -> -0.04 nm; 7.91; 7.92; 7.74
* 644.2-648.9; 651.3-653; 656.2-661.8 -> 0.75 nm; 7.92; 7.98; 22.2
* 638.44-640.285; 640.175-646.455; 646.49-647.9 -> 0.05 nm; 7.89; 7.9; 8.04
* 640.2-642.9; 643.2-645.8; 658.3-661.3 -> 0.25 nm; 7.93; 7.92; 13.2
